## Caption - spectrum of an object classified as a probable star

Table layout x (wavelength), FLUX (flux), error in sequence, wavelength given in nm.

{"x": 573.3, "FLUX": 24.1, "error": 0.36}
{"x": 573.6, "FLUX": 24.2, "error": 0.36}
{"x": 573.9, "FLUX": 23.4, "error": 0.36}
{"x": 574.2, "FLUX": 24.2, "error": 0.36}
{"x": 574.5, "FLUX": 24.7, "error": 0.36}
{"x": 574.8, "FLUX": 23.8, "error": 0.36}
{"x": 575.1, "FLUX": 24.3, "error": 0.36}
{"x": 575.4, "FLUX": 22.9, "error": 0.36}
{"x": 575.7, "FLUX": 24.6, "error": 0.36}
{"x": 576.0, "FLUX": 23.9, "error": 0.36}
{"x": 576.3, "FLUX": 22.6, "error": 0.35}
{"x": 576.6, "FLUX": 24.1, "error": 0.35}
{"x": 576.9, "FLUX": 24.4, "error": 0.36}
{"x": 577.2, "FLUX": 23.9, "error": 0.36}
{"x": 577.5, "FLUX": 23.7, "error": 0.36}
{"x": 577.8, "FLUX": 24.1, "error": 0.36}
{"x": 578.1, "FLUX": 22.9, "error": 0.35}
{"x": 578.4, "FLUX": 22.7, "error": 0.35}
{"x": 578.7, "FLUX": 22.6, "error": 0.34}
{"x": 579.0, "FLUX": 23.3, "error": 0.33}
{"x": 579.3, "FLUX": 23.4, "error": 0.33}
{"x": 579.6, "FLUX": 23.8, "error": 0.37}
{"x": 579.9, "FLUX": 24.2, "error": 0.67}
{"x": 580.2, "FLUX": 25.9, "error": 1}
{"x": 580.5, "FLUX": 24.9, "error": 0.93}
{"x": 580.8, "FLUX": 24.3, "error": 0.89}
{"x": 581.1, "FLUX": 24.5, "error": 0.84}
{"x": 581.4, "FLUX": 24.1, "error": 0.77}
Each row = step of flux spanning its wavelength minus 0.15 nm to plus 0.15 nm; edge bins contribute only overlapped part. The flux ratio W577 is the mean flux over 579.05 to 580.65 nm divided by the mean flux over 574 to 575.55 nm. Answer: 1.02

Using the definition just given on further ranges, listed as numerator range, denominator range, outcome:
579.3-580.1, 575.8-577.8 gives 1.01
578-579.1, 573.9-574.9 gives 0.95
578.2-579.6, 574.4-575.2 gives 0.95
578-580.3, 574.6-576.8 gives 0.99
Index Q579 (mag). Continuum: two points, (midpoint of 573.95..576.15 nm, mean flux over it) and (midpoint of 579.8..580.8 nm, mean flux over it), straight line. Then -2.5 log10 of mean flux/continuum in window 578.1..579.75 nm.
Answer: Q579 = 0.07 mag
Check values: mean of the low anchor 24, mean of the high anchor 24.9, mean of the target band 23.1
